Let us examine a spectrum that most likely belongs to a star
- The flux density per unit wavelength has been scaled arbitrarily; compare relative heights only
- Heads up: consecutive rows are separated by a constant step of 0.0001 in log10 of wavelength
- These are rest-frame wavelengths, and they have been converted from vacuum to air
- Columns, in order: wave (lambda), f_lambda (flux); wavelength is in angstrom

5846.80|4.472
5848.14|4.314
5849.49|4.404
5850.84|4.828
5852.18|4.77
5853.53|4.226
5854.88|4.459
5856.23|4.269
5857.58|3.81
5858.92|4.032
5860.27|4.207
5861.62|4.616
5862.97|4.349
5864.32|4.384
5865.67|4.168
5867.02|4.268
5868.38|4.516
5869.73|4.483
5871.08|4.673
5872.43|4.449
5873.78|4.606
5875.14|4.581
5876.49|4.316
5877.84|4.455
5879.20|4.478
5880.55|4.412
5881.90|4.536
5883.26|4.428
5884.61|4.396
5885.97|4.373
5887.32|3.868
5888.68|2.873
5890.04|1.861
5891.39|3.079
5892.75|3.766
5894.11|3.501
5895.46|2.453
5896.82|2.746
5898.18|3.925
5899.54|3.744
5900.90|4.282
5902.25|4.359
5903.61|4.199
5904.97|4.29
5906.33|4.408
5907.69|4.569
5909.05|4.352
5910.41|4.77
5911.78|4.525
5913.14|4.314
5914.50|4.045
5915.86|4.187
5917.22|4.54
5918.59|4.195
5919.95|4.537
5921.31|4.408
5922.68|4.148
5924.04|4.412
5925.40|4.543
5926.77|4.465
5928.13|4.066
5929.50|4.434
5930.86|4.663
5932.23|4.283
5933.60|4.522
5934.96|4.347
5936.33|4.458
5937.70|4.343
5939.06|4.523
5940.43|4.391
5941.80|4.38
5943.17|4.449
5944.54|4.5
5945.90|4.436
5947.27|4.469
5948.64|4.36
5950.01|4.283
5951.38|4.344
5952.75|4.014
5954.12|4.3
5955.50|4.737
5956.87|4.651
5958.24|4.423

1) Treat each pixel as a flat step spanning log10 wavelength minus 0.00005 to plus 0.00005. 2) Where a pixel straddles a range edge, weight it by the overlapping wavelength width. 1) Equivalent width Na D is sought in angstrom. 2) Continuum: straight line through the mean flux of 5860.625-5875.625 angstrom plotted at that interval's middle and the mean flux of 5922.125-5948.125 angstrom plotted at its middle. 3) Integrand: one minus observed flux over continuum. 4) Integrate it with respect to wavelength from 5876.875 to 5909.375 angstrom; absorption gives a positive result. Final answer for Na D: 4.0 angstrom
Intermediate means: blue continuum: 4.45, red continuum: 4.41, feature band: 3.89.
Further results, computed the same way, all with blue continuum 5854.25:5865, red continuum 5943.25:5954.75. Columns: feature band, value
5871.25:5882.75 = -0.5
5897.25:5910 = 0.3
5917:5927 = -0.2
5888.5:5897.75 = 3.0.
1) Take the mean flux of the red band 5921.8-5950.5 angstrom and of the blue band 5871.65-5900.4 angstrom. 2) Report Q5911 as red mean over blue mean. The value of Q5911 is 1.14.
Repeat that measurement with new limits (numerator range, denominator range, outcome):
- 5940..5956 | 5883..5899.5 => 1.28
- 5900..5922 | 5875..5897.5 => 1.16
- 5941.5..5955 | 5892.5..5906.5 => 1.16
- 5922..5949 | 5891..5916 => 1.11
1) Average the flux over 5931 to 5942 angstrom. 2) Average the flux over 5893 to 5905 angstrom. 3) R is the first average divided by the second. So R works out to 1.2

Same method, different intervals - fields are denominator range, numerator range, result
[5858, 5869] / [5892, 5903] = 0.84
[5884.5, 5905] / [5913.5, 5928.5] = 1.21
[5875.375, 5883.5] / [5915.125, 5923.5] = 0.97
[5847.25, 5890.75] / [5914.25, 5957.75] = 1.03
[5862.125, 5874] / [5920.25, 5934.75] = 0.99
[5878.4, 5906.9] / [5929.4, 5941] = 1.17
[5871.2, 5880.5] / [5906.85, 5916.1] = 0.98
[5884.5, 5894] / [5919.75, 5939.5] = 1.29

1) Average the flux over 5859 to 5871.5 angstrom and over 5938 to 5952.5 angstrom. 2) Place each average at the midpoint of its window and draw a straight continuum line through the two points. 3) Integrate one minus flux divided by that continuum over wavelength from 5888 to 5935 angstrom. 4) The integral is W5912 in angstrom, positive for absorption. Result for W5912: 3.7 angstrom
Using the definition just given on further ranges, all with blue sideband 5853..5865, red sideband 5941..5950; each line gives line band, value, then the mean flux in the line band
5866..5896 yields 1.9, 4.02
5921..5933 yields 0.0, 4.38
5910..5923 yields 0.0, 4.36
